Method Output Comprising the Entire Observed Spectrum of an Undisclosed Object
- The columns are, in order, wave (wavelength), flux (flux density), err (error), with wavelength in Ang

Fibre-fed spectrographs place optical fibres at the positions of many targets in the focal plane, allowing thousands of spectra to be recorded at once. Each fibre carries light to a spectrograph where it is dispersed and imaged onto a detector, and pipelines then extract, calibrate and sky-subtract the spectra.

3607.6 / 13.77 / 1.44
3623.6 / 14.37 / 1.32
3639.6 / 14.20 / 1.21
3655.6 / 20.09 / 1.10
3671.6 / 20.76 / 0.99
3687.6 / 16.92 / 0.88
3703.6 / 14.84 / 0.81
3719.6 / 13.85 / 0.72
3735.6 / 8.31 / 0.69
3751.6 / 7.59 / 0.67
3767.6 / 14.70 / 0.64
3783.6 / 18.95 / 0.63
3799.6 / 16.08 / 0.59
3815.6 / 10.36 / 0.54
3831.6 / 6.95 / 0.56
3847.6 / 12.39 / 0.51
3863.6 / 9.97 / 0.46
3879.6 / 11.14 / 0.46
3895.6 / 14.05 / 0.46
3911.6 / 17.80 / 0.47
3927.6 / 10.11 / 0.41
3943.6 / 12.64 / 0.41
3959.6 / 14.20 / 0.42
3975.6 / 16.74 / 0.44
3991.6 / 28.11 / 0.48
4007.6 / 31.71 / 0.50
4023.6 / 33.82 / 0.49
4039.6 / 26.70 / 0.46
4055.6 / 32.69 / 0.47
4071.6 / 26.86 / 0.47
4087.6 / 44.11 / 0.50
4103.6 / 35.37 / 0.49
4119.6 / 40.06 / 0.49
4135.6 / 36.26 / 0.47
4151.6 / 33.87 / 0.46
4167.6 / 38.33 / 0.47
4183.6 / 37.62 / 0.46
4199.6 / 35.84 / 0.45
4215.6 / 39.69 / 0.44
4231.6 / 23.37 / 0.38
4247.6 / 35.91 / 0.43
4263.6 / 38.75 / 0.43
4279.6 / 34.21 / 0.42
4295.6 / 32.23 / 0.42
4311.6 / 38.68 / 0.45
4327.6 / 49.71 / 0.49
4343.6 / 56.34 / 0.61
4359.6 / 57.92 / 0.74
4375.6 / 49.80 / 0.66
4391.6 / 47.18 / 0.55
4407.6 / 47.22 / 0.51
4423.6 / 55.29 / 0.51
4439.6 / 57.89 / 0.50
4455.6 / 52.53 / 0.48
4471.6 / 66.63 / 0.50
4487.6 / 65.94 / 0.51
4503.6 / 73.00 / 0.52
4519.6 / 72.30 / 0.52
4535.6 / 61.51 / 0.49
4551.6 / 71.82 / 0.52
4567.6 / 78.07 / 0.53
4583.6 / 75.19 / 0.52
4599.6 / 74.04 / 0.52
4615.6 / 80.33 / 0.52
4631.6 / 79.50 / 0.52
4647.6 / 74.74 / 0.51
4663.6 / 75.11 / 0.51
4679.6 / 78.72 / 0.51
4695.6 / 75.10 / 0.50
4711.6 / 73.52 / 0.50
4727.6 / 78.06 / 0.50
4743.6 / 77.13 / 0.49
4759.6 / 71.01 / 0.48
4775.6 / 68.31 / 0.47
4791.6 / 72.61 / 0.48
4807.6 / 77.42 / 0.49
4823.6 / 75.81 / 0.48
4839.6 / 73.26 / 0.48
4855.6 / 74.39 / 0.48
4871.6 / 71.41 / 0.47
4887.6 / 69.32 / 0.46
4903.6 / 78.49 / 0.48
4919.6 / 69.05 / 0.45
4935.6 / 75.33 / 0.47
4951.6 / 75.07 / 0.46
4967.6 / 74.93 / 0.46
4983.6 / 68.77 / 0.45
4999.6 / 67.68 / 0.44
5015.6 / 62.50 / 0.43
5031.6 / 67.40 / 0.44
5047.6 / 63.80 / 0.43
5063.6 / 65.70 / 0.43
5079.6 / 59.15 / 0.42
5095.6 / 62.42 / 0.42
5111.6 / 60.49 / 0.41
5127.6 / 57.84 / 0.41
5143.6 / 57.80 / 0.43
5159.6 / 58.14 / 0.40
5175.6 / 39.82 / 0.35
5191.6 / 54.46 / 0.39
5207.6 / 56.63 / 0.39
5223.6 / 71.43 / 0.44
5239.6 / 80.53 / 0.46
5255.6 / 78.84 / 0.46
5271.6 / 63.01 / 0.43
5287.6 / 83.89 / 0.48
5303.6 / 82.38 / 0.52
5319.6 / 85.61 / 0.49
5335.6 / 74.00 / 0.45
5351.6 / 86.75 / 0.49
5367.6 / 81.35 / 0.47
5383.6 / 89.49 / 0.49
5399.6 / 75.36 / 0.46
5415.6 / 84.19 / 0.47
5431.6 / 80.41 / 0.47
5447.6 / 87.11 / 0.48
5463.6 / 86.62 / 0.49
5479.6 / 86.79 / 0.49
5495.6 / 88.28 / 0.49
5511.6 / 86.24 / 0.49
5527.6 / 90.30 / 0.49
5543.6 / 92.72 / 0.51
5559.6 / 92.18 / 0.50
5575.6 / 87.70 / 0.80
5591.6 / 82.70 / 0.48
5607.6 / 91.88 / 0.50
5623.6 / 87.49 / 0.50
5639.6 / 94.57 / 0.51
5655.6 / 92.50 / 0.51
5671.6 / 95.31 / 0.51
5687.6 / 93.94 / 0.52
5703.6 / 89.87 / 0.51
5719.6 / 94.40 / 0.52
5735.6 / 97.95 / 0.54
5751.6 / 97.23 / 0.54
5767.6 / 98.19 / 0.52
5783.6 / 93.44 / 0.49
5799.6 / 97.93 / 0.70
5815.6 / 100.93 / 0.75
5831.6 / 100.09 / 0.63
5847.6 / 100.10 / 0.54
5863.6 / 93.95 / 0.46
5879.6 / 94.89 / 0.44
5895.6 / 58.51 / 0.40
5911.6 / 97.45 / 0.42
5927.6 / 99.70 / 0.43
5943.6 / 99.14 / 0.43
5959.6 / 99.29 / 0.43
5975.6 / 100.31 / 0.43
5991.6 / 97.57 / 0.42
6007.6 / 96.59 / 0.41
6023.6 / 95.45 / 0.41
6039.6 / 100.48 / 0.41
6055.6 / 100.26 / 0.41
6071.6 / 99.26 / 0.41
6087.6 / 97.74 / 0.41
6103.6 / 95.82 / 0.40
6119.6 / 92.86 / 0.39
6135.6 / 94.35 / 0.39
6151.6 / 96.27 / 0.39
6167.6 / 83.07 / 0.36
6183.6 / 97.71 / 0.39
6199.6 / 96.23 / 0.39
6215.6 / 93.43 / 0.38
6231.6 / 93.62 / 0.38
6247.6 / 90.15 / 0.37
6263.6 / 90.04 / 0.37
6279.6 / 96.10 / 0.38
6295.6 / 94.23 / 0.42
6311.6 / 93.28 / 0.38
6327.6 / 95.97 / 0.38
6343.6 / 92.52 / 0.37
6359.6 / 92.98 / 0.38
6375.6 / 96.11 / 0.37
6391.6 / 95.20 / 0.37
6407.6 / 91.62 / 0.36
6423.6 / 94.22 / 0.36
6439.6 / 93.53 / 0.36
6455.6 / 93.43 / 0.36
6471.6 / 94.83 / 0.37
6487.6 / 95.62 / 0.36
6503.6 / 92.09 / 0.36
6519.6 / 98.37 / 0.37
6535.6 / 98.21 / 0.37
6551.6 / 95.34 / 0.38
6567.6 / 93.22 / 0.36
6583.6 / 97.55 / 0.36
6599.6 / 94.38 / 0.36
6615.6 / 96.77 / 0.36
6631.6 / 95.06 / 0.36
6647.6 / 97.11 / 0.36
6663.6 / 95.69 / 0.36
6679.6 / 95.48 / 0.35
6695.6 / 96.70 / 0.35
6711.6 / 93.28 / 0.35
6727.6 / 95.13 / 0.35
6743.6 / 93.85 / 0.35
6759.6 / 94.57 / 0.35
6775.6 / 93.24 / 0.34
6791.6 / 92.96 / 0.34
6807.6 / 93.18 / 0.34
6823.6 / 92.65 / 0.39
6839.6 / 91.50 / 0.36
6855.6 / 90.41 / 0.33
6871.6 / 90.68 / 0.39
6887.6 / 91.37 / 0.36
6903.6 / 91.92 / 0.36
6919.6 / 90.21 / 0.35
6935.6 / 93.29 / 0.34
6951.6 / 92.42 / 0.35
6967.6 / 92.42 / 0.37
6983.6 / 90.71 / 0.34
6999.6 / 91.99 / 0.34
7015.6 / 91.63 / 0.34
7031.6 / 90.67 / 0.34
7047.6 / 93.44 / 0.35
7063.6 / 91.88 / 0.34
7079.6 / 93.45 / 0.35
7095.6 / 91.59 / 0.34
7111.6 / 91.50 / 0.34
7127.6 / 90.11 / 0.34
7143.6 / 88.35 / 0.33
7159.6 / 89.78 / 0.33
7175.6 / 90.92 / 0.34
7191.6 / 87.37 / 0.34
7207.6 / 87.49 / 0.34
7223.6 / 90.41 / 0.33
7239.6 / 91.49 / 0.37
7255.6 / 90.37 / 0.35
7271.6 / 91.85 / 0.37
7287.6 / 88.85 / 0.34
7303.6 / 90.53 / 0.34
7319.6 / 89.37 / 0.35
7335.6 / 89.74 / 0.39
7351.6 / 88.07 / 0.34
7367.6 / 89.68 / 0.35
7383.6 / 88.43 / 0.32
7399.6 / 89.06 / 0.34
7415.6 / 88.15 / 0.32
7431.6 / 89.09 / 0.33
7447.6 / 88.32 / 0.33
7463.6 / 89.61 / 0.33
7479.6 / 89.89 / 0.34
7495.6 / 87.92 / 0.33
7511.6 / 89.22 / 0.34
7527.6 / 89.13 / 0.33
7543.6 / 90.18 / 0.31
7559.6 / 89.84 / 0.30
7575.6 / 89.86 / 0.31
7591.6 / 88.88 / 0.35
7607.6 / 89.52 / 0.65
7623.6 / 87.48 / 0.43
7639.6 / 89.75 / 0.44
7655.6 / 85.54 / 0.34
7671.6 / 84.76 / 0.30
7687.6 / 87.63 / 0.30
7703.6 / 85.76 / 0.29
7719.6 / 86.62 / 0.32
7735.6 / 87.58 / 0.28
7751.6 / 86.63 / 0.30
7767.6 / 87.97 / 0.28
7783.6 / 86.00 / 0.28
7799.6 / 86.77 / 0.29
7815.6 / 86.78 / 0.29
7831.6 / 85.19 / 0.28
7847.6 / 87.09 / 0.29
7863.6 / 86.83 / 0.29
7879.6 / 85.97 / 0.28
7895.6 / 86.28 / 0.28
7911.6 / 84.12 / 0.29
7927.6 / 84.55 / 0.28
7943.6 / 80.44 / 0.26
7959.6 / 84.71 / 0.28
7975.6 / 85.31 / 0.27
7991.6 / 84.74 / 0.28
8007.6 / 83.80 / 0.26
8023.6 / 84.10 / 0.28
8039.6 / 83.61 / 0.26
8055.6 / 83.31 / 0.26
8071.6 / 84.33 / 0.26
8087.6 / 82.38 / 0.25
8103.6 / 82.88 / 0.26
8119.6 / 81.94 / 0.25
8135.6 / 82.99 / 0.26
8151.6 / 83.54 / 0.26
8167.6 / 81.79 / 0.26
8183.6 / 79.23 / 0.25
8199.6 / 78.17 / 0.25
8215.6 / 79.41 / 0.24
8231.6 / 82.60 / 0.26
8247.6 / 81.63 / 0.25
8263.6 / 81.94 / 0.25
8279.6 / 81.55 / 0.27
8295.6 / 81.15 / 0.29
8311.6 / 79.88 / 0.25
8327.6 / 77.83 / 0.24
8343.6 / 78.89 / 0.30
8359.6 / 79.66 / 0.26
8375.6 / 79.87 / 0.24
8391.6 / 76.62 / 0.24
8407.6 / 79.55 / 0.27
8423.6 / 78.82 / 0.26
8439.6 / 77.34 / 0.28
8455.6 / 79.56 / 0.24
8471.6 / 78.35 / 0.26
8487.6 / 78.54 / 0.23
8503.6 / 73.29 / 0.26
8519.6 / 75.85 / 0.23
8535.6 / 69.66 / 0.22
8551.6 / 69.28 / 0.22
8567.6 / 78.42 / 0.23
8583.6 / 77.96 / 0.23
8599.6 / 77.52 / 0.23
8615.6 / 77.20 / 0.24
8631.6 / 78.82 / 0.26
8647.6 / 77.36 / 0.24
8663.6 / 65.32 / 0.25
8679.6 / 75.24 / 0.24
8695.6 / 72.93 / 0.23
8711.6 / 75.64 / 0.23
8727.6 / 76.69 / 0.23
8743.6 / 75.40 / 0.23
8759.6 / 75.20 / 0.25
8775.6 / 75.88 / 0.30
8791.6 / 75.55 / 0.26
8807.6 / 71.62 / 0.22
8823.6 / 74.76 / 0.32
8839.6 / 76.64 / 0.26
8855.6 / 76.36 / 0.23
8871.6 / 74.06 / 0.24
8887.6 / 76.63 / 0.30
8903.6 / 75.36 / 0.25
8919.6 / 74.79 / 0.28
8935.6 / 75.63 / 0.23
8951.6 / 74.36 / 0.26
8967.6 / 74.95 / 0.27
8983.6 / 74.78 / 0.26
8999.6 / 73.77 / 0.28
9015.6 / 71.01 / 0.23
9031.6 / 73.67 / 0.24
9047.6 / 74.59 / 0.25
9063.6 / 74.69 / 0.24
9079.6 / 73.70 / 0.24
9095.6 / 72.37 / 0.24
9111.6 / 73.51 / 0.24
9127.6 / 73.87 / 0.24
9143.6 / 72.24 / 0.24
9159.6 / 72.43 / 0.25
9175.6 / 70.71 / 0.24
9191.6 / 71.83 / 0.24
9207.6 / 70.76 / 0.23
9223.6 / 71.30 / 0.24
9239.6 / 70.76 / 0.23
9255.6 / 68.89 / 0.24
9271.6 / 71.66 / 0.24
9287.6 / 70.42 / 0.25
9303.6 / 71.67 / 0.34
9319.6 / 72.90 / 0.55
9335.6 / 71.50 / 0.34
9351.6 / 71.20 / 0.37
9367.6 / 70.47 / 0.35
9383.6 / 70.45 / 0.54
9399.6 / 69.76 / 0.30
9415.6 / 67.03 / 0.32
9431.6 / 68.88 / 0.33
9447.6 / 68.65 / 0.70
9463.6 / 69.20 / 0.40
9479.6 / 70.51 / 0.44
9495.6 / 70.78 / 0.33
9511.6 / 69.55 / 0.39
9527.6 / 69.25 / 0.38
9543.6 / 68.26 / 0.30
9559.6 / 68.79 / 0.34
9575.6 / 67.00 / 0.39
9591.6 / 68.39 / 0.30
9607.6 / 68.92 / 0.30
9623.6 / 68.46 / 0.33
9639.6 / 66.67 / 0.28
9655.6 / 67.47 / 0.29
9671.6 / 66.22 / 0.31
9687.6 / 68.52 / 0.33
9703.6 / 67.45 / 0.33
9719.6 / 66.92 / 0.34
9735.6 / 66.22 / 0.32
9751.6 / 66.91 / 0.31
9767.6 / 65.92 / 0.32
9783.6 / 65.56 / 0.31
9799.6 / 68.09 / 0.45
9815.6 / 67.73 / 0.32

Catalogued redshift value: 0.00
